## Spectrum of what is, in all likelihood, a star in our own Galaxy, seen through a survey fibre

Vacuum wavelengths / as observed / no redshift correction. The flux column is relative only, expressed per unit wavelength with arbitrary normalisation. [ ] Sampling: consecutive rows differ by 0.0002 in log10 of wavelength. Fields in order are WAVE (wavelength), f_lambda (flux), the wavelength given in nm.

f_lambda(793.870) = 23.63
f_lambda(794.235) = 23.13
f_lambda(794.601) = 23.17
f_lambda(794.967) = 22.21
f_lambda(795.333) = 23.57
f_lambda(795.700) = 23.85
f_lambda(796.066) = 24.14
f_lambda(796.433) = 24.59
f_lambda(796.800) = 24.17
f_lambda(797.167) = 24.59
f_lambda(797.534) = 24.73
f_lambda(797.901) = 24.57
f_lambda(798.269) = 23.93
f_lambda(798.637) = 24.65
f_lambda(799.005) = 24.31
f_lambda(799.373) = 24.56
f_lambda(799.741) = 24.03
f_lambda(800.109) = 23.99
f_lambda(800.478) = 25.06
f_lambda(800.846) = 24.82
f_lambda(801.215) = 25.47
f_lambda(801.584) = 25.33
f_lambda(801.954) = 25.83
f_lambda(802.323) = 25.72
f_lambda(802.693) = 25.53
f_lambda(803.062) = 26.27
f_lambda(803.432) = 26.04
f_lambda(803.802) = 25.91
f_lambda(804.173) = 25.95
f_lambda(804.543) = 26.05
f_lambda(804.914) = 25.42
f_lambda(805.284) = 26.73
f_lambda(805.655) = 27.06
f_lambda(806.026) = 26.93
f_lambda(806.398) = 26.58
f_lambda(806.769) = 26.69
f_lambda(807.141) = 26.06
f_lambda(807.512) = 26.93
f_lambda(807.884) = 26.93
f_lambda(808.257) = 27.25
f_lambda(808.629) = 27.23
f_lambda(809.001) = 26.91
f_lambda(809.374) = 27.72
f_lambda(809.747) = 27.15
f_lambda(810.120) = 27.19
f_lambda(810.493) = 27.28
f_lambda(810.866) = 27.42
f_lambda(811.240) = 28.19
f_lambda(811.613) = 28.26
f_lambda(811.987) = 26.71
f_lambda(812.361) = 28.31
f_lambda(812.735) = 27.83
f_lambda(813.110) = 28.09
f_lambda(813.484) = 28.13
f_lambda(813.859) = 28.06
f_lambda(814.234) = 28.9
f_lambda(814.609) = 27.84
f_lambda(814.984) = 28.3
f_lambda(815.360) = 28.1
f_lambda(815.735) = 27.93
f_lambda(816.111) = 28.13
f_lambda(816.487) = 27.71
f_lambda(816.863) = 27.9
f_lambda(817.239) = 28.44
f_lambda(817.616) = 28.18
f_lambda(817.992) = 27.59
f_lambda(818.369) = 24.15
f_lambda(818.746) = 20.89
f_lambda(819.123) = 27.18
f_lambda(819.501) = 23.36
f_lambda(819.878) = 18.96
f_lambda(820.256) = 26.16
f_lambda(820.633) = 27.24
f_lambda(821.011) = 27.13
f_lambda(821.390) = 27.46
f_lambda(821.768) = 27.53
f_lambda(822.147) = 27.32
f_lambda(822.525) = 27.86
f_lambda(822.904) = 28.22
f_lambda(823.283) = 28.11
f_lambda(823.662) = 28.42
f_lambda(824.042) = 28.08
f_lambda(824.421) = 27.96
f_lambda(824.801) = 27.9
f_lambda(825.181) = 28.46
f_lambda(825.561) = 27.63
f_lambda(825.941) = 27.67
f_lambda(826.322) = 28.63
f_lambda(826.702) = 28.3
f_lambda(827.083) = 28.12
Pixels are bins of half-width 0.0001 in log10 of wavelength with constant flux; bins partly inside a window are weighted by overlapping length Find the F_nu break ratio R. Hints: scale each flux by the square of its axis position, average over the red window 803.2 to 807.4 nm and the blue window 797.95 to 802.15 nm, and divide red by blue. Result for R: 1.08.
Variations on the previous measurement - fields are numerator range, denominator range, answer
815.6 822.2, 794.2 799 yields 1.16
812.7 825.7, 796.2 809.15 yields 1.10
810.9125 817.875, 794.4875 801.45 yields 1.20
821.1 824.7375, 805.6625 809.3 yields 1.08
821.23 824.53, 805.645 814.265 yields 1.05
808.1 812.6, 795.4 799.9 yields 1.17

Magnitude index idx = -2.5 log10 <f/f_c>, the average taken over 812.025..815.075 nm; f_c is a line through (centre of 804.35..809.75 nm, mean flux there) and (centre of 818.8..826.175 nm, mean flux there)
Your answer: -0.05 mag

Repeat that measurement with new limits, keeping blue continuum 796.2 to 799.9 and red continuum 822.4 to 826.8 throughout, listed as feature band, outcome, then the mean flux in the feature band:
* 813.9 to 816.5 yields -0.054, 28.2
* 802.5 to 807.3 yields -0.037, 26.2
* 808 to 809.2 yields -0.051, 27.1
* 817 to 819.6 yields 0.058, 25.8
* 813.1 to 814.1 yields -0.062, 28.1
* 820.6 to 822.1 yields 0.013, 27.3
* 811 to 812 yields -0.064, 27.9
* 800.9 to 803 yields -0.027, 25.6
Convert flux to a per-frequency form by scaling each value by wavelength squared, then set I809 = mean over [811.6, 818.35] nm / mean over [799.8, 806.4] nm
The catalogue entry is 1.12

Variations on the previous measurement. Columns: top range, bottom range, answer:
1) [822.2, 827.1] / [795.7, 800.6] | 1.23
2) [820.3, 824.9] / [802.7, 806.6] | 1.10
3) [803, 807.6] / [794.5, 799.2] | 1.12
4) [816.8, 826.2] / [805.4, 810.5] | 1.03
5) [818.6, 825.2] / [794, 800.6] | 1.17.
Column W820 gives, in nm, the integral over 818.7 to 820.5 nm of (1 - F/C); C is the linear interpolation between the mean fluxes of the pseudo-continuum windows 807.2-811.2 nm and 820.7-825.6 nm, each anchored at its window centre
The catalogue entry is 0.26 nm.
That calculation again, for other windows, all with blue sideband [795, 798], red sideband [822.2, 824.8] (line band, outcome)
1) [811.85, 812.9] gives -0.05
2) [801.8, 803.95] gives -0.07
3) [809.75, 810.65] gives -0.04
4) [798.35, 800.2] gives 0.02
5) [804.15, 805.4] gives -0.03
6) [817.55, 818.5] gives 0.02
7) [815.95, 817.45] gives -0.05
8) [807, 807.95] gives -0.03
